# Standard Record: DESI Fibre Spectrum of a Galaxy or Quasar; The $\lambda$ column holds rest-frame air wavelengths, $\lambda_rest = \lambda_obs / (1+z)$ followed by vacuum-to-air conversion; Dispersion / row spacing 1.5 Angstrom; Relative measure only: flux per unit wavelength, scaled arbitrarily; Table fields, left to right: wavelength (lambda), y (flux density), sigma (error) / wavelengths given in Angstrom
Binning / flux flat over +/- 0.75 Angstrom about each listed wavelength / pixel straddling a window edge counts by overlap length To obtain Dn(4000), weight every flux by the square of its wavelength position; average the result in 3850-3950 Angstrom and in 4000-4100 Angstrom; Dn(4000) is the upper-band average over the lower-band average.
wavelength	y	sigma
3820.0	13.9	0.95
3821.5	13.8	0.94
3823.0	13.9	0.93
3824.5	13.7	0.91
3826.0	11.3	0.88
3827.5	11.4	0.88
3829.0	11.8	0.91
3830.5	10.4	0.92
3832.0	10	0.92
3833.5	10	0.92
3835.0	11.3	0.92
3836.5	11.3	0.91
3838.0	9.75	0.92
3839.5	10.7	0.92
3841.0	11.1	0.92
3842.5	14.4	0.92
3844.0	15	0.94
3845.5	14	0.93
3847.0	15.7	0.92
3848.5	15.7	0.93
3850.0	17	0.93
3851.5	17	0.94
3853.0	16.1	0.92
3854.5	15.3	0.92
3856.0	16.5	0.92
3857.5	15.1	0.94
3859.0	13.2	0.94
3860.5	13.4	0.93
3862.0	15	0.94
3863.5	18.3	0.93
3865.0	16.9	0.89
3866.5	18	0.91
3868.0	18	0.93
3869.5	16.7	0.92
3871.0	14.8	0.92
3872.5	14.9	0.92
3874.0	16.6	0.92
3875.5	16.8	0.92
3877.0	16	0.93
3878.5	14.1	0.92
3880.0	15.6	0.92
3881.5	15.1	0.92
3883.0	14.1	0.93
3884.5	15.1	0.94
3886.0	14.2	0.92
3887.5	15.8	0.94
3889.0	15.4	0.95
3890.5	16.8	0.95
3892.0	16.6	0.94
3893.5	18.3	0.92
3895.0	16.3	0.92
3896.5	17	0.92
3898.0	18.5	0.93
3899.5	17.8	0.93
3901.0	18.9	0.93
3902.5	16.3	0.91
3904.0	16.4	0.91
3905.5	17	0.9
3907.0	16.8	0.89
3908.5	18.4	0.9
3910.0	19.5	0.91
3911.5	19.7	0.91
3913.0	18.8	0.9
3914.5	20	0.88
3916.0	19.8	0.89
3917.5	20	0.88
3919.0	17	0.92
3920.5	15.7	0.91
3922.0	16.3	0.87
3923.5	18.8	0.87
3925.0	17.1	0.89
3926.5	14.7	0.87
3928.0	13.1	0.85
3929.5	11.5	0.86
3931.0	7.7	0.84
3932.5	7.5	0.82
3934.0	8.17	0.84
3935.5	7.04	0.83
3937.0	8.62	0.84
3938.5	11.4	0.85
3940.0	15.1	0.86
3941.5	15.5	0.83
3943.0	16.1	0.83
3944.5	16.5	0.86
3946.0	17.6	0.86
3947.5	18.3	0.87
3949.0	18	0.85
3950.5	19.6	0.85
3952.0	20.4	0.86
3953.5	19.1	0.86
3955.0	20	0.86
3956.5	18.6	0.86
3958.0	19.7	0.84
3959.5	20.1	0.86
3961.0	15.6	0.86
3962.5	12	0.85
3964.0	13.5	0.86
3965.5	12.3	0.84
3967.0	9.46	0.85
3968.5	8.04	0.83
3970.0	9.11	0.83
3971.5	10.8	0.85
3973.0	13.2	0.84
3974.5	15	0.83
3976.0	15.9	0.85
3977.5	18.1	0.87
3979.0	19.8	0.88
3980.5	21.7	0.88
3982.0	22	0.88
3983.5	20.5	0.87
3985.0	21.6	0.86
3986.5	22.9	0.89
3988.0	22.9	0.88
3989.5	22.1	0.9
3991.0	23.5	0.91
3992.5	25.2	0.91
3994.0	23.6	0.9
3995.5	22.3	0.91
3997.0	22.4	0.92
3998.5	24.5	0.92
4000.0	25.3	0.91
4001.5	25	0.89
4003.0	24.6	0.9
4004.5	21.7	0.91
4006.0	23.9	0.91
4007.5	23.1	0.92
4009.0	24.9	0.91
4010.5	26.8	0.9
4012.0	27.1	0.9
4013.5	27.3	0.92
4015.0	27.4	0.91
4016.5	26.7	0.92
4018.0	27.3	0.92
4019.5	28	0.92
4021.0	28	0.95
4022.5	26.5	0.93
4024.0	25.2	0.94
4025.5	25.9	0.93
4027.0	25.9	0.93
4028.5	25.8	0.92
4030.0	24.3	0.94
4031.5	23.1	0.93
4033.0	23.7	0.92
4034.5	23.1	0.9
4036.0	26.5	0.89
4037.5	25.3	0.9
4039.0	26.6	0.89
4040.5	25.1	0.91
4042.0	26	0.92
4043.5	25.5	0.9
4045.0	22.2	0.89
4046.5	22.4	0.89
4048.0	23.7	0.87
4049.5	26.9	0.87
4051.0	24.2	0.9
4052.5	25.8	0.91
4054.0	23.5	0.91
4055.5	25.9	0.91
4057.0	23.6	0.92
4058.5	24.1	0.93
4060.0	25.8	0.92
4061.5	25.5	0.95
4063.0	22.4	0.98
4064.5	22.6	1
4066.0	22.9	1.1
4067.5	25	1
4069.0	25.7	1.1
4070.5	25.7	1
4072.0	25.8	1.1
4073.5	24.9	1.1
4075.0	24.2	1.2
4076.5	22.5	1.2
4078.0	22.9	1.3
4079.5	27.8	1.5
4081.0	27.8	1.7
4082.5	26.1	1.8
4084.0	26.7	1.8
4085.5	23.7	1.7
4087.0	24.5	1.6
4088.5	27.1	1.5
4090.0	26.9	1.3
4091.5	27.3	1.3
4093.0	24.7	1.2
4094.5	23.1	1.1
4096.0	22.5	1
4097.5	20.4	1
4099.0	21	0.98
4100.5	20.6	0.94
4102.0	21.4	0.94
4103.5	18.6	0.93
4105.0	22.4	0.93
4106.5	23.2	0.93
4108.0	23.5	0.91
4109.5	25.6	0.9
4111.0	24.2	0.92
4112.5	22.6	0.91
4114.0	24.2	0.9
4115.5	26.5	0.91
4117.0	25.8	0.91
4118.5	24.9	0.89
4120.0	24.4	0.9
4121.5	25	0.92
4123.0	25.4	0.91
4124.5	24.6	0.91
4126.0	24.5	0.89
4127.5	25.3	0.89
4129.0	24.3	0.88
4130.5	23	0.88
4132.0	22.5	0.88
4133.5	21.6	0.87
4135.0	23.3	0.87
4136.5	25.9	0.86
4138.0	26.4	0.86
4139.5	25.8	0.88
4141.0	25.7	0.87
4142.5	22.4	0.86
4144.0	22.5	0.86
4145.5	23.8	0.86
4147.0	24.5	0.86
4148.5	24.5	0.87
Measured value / 1.7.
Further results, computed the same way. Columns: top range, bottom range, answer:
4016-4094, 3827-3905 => 1.84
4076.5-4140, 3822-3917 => 1.77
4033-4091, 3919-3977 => 1.83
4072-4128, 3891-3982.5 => 1.65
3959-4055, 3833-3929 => 1.49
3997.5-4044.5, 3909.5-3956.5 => 1.69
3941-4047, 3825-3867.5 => 1.67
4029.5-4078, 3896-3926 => 1.46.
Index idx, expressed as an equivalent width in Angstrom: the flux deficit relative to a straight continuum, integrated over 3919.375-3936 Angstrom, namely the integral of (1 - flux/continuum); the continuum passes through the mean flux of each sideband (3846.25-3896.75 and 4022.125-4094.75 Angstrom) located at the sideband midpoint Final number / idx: 5.3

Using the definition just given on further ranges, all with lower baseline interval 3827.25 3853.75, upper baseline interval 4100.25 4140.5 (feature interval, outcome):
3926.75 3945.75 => 5.7 Angstrom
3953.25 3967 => 1.0 Angstrom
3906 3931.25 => -1.5 Angstrom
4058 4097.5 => -4.6 Angstrom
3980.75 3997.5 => -3.4 Angstrom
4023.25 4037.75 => -3.2 Angstrom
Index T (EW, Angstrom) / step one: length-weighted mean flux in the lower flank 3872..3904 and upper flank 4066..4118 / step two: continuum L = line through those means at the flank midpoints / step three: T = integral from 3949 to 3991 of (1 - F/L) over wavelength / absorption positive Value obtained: 4.6 Angstrom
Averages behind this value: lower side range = 16.2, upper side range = 24.2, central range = 17.3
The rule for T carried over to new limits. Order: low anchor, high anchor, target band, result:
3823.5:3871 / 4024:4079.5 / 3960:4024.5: 2.0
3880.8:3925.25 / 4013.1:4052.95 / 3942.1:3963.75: 2.7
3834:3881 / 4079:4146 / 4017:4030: -3.4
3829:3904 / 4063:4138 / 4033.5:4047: -1.8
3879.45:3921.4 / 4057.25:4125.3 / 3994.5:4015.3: -3.5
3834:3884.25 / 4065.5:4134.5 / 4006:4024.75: -4.9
